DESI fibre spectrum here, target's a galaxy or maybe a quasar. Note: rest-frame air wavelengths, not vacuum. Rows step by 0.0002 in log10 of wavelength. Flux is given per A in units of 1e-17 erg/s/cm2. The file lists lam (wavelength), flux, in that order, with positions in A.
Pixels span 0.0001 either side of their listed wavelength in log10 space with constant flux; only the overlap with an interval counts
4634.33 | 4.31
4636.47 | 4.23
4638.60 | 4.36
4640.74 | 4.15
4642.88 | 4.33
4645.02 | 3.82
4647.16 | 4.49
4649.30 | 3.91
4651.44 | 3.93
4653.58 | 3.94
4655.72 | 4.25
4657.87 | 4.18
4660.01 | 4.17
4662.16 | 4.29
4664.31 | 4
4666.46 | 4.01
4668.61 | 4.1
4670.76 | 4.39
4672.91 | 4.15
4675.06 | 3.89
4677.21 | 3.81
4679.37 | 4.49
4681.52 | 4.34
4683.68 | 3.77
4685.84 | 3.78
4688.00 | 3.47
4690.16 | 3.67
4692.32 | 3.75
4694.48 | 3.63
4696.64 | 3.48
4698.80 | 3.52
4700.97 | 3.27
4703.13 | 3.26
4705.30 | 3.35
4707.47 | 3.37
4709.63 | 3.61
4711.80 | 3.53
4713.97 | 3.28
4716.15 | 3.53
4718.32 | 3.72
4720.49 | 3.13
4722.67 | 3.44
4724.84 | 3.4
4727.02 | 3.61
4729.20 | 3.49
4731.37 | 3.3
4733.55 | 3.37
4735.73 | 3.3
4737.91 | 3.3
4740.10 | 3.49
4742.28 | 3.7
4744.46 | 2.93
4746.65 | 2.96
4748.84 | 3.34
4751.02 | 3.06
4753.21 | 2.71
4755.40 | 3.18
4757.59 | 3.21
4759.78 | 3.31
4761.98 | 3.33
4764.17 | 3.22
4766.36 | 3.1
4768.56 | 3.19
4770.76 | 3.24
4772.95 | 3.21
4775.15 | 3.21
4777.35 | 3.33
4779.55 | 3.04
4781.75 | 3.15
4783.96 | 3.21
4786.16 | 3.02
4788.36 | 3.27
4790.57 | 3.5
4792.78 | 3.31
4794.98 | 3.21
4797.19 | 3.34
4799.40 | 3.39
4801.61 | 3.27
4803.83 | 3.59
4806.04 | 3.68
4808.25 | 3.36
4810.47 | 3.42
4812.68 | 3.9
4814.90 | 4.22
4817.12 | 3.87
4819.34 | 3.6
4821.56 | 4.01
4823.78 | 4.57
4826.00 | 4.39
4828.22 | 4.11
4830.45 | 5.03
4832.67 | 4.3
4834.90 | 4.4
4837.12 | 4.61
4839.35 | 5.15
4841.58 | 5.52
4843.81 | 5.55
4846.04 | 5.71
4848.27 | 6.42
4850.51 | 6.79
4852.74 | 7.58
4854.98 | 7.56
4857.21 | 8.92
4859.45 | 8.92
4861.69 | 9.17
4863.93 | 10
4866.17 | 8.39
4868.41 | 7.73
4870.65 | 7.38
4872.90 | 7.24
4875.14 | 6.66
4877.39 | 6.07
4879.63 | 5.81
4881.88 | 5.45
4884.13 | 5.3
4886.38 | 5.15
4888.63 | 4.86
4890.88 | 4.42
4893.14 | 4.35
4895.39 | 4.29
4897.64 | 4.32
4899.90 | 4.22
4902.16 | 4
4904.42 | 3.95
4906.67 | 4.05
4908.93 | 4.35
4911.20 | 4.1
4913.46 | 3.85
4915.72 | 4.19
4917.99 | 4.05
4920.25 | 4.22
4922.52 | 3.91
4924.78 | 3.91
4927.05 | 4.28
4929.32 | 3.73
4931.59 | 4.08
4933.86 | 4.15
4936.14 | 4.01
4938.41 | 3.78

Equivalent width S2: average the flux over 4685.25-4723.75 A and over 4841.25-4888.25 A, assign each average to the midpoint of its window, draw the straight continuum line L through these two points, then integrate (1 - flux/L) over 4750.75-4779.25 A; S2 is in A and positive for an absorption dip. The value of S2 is 9.7 A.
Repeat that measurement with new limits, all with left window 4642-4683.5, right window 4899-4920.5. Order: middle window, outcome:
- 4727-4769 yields 8.8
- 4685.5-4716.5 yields 4.7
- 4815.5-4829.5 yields 0.0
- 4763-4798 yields 7.6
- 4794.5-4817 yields 3.0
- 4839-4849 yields -3.9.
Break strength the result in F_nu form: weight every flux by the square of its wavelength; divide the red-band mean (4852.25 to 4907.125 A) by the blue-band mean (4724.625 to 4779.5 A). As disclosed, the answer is 2.02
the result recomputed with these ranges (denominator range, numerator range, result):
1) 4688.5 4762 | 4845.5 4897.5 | 2.10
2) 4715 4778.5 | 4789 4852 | 1.35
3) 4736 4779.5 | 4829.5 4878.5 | 2.20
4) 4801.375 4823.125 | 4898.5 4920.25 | 1.14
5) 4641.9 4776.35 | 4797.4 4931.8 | 1.52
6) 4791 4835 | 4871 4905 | 1.38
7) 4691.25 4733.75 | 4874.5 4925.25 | 1.43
